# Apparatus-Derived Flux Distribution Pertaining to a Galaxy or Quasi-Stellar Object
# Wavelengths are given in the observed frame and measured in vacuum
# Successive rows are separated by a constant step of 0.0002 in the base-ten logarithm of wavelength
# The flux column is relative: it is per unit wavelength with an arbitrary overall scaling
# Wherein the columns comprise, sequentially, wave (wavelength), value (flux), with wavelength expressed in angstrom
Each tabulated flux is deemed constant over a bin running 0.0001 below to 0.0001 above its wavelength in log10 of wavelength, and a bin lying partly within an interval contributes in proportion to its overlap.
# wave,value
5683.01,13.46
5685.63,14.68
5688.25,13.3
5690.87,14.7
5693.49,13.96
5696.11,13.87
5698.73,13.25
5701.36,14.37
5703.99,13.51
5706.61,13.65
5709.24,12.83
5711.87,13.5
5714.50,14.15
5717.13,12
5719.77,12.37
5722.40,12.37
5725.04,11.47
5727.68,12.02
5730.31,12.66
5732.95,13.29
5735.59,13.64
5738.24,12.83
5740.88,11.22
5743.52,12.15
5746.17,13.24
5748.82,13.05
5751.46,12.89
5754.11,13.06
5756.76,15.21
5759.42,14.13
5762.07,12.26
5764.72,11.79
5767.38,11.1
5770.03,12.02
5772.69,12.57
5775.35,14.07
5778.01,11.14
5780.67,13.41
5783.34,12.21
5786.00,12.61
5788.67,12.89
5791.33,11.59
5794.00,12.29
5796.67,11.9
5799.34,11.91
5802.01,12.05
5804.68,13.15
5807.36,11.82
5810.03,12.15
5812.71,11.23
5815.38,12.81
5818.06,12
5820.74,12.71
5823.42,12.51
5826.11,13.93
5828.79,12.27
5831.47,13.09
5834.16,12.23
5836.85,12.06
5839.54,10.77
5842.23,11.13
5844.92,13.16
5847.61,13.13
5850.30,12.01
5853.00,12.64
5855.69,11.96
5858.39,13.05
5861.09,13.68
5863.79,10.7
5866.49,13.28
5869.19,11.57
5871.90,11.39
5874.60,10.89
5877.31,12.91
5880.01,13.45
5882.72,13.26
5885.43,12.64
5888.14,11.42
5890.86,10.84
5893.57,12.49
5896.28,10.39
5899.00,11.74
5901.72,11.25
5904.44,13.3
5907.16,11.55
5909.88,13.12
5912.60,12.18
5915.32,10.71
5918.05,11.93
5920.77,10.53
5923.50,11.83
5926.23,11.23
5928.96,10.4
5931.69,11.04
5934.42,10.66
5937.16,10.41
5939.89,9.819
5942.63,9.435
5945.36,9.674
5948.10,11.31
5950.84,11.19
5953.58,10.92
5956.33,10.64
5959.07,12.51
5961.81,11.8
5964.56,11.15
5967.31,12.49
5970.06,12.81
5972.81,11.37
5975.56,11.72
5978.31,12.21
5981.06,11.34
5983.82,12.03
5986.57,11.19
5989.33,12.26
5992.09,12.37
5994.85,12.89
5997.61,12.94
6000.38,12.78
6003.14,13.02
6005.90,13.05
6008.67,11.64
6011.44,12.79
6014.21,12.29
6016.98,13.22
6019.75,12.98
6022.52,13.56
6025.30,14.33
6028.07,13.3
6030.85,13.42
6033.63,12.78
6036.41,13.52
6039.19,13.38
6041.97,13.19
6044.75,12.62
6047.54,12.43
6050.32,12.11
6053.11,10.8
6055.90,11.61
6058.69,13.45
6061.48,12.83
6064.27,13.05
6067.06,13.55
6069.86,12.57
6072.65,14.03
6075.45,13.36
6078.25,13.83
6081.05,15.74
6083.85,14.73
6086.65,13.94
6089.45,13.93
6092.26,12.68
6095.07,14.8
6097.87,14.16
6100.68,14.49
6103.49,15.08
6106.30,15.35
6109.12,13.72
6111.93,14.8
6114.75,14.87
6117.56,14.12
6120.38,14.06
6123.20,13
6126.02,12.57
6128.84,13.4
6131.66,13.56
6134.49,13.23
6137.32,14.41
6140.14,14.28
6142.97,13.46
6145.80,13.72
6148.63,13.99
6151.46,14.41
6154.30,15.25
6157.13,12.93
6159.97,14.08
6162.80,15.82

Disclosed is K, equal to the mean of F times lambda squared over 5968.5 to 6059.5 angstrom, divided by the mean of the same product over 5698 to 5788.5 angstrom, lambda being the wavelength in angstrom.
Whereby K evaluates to 1.08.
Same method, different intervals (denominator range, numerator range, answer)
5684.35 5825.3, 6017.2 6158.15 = 1.19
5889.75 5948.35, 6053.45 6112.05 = 1.31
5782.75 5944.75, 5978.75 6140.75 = 1.19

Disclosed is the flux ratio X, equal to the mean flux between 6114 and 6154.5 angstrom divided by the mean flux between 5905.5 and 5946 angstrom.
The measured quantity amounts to 1.3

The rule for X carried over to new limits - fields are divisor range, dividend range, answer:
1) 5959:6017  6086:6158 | 1.15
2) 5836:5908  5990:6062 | 1.06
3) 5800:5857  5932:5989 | 0.91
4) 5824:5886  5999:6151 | 1.09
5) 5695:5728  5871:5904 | 0.91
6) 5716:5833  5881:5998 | 0.92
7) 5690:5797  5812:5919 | 0.95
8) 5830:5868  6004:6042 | 1.06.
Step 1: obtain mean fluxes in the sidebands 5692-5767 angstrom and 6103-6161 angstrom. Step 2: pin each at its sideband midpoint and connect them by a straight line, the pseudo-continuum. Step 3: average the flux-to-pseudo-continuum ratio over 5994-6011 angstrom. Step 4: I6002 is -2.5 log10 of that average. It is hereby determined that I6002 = 0.08 mag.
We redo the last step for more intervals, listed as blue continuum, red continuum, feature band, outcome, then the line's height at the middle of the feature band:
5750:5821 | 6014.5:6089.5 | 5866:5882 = 0.04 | 12.7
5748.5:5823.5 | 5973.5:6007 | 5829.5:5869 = 0.01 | 12.4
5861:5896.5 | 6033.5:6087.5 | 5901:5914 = -0.01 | 12.2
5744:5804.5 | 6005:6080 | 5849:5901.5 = 0.06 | 12.7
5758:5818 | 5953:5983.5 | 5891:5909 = 0.02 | 12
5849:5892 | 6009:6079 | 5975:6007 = 0.04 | 12.7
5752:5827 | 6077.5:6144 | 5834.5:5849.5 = 0.06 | 12.8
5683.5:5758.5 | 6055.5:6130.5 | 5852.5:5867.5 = 0.08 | 13.4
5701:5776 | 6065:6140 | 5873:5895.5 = 0.10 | 13.3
